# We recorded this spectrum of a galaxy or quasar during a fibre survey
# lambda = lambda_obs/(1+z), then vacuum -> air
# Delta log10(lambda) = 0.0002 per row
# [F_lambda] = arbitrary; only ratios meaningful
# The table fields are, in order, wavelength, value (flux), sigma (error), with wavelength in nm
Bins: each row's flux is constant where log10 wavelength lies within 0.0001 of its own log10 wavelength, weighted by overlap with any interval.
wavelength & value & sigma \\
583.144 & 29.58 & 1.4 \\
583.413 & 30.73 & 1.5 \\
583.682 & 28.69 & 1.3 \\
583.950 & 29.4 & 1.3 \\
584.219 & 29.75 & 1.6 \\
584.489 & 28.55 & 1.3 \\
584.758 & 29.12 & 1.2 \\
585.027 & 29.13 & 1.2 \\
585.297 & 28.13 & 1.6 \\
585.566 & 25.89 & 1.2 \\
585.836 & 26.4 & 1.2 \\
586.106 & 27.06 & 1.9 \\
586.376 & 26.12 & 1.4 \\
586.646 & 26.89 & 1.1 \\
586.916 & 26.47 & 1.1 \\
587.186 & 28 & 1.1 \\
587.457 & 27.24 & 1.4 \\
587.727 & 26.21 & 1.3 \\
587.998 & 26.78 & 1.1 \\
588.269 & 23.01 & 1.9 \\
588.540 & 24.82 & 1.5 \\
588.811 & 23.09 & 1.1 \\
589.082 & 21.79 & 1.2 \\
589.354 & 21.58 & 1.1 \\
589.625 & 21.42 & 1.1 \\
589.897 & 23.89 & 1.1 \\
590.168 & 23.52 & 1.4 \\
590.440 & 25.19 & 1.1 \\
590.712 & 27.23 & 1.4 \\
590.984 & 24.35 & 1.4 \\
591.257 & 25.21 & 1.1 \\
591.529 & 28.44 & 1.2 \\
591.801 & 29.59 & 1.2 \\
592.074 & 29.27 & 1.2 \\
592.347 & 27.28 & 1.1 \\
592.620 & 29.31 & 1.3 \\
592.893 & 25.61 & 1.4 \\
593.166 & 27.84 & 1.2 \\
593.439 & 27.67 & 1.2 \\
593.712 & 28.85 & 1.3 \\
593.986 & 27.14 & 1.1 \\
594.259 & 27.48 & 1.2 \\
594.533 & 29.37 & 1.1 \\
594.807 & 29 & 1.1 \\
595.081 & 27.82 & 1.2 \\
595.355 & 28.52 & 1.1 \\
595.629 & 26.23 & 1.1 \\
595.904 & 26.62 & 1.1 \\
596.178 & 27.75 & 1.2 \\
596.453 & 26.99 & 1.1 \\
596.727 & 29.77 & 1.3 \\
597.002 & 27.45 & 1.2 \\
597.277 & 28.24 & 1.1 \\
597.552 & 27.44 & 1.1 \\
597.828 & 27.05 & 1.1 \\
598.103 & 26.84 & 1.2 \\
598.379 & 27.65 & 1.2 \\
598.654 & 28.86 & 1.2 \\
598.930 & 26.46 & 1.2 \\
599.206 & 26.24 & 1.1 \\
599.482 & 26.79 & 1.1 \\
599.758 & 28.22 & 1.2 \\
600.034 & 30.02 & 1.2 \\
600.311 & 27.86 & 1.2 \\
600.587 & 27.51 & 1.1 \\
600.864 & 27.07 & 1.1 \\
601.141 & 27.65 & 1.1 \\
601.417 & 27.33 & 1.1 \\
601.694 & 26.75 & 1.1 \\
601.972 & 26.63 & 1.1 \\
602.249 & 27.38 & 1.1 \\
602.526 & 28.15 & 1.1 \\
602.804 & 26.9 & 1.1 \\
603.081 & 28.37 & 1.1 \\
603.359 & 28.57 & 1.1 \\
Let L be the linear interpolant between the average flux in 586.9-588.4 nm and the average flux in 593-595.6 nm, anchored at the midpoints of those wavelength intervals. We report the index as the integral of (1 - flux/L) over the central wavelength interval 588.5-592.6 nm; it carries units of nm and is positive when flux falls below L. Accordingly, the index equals 0.28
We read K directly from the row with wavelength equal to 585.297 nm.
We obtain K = 28.13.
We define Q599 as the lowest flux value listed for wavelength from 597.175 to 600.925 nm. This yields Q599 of 26.24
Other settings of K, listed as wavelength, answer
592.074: 29.27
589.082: 21.79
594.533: 29.37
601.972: 26.63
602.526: 28.15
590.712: 27.23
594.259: 27.48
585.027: 29.13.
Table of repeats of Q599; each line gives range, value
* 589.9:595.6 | 23.52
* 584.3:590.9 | 21.42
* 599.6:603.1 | 26.63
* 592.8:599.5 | 25.61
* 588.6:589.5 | 21.58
